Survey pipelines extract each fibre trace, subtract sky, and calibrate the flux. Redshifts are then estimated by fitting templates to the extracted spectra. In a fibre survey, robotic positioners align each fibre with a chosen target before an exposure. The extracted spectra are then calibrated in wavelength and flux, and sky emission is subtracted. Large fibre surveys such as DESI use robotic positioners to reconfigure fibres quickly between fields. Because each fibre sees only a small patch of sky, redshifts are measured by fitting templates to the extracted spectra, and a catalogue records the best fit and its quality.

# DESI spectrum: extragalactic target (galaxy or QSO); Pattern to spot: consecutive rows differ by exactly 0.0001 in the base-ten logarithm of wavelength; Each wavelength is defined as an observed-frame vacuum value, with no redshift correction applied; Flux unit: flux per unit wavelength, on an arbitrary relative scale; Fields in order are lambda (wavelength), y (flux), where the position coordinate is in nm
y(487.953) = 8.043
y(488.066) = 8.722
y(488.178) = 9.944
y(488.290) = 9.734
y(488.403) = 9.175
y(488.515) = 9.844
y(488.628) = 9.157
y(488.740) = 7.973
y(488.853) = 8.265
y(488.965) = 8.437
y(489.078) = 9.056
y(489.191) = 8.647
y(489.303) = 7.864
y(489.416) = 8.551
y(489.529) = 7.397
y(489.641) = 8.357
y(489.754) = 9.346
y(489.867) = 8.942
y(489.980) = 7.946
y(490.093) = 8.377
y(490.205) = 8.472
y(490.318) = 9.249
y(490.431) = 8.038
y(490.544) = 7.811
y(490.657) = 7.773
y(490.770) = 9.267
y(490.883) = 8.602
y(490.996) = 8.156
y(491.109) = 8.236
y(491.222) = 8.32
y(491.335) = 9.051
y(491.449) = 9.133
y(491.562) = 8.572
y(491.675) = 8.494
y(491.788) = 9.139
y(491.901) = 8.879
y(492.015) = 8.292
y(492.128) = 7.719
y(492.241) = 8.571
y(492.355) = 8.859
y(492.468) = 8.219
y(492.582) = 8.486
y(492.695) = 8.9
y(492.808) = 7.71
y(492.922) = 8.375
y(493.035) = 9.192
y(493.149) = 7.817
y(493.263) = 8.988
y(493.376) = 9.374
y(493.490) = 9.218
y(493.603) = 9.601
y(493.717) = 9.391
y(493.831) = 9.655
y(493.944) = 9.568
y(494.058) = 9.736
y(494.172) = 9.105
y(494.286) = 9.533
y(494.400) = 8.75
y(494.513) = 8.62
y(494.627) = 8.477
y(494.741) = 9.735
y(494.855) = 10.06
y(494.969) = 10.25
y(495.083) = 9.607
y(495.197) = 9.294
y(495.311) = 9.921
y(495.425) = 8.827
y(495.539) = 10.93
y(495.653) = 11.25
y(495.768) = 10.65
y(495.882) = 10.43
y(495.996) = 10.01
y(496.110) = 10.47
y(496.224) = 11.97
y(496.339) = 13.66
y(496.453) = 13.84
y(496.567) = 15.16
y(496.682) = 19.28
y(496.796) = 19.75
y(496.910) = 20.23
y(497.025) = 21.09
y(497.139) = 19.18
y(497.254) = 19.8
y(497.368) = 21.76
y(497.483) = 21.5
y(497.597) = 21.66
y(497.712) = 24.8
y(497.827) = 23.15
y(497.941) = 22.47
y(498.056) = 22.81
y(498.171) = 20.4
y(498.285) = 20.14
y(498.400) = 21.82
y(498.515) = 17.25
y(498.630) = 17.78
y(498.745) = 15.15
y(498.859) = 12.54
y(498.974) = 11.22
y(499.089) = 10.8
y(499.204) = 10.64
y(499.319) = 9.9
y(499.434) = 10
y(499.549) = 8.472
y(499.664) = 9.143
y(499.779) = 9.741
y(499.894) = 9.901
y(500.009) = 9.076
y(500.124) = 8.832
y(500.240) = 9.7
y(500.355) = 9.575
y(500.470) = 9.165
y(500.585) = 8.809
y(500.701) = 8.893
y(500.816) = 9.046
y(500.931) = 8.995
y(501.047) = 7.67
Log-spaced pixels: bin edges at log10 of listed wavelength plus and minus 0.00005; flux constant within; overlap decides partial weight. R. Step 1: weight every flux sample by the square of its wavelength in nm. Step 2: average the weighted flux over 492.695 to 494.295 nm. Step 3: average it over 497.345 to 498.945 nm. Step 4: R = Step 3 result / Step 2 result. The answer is 2.2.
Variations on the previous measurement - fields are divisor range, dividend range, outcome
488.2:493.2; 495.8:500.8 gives 1.79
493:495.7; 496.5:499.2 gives 2.03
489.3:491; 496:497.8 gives 2.22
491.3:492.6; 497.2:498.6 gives 2.55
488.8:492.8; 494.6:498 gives 1.81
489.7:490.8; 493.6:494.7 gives 1.10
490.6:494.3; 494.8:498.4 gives 1.86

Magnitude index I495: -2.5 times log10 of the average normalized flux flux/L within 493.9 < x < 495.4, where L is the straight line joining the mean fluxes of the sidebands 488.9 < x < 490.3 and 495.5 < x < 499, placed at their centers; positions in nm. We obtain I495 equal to 0.45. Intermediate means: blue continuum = 8.47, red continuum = 17.3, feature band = 9.42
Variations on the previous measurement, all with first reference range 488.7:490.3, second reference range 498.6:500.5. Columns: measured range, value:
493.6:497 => -0.171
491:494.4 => 0.037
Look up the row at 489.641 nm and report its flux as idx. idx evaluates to 8.357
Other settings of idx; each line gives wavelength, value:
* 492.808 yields 7.71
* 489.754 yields 9.346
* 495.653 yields 11.25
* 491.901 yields 8.879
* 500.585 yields 8.809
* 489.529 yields 7.397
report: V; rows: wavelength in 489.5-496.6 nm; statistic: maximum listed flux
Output 15.16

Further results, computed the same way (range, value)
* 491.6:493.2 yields 9.192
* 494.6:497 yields 20.23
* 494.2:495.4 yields 10.25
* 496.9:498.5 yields 24.8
